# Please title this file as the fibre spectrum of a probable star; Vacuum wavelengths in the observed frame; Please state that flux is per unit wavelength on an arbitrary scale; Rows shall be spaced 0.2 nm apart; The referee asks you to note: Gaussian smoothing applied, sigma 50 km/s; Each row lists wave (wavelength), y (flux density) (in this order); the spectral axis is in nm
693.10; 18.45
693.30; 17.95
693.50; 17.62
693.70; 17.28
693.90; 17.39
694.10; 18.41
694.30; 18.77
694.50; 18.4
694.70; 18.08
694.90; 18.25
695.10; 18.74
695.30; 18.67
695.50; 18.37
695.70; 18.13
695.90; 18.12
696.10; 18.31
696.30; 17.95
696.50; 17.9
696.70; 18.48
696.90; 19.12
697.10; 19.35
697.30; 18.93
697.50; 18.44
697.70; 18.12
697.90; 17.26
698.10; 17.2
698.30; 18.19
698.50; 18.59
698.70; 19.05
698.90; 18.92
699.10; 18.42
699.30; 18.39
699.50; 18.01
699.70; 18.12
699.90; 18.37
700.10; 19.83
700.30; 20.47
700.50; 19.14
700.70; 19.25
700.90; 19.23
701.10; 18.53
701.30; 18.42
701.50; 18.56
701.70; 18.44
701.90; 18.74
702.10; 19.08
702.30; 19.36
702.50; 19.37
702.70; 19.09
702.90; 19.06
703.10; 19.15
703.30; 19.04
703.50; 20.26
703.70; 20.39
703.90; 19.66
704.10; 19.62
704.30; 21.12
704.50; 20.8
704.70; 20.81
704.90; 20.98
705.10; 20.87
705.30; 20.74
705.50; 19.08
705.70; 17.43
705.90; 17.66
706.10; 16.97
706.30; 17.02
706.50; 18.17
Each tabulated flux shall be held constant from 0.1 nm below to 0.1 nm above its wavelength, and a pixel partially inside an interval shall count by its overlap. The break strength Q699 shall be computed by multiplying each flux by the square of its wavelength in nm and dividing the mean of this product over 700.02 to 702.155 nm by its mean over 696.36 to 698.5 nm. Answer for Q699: 1.1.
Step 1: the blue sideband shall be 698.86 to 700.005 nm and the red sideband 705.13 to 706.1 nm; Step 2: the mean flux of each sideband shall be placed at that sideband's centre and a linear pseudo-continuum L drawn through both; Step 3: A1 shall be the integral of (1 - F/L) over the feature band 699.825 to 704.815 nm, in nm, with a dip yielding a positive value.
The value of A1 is -0.25 nm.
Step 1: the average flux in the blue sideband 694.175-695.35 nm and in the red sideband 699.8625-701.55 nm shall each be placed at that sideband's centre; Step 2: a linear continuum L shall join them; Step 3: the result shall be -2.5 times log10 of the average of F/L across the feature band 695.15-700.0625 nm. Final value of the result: 0.02 mag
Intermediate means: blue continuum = 18.5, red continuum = 19.1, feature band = 18.4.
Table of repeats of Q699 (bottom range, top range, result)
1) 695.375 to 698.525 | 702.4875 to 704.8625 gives 1.11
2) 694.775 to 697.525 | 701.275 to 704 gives 1.06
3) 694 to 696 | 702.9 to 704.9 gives 1.12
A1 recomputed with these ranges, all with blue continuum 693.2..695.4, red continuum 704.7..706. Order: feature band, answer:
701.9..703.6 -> -0.003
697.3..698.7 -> 0.038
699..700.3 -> 0.011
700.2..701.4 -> -0.012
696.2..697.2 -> -0.006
